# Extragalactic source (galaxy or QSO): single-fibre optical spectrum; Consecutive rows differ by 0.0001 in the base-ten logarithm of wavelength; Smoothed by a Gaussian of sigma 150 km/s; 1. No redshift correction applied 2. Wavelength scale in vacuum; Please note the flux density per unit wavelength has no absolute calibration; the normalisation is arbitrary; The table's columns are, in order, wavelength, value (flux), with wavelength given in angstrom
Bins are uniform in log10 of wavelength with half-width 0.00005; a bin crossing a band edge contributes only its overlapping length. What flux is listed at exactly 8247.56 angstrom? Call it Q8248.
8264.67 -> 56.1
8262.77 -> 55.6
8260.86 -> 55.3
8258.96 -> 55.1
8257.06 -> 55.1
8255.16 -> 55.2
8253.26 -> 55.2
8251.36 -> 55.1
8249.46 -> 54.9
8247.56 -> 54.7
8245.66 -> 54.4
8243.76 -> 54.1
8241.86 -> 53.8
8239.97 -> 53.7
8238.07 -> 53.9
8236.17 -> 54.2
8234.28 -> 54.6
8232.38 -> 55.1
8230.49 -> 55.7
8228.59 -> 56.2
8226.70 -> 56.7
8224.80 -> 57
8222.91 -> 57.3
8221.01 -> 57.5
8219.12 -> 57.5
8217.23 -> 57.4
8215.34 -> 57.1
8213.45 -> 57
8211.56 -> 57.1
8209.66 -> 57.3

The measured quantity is 54.7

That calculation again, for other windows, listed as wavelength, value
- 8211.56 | 57.1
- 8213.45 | 57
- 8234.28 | 54.6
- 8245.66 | 54.4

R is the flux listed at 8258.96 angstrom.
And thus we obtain 55.1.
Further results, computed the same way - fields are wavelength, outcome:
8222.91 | 57.3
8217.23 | 57.4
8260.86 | 55.3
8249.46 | 54.9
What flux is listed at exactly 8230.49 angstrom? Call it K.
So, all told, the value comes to 55.7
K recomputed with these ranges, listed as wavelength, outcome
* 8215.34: 57.1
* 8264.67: 56.1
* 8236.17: 54.2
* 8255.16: 55.2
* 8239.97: 53.7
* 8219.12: 57.5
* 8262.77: 55.6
